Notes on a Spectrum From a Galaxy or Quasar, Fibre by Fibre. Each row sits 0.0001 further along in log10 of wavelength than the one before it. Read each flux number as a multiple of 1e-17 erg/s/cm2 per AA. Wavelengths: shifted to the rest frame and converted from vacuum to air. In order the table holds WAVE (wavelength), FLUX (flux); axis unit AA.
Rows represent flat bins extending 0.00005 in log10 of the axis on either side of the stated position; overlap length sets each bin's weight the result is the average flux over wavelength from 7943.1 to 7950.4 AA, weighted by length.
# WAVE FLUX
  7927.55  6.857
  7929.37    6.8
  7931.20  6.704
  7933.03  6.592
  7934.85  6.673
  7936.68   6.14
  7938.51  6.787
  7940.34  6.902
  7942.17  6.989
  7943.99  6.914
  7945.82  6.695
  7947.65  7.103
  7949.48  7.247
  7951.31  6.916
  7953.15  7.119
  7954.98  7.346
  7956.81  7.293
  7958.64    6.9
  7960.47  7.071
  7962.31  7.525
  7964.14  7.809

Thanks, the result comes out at 6.99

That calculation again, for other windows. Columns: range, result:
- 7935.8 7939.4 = 6.46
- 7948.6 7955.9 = 7.15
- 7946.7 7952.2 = 7.09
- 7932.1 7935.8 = 6.63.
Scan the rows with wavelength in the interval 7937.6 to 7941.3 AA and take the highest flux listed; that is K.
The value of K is 6.902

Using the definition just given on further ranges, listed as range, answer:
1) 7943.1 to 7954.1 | 7.247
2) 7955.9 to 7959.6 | 7.293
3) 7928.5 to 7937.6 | 6.8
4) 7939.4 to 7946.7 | 6.989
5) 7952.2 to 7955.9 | 7.346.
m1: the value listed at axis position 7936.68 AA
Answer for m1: 6.14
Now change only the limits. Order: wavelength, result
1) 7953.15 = 7.119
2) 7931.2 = 6.704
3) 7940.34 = 6.902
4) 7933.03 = 6.592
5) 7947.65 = 7.103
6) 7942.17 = 6.989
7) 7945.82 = 6.695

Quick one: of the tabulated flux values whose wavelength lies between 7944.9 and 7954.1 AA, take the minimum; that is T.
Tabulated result 6.695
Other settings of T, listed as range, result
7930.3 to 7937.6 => 6.14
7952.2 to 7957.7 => 7.119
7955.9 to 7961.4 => 6.9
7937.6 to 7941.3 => 6.787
